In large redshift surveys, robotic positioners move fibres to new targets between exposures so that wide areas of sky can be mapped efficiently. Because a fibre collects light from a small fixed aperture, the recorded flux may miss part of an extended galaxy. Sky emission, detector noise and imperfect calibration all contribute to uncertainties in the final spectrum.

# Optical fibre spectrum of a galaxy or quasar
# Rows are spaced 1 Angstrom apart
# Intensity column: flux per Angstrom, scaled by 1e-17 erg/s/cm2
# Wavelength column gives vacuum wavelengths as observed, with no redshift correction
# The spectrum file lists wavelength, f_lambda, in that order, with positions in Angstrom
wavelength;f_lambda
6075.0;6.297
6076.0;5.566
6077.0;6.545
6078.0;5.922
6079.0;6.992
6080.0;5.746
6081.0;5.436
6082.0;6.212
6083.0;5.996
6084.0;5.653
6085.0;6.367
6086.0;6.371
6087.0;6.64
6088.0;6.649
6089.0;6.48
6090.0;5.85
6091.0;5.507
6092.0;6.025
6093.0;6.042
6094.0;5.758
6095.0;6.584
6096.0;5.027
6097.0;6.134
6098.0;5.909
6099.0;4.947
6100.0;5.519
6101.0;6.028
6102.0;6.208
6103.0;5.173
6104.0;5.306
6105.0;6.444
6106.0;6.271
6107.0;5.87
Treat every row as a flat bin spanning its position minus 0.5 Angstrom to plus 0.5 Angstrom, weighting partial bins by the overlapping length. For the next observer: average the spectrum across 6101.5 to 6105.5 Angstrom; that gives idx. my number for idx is 5.78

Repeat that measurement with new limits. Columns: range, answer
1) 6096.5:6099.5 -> 5.66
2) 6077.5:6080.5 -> 6.22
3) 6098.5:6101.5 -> 5.5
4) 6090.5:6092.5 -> 5.77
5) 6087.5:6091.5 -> 6.12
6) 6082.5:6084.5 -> 5.82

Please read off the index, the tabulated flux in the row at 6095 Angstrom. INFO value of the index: 6.584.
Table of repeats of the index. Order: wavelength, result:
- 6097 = 6.134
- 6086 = 6.371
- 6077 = 6.545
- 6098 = 5.909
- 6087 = 6.64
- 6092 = 6.025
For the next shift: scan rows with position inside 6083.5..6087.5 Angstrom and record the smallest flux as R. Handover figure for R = 5.653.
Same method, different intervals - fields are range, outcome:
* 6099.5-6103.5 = 5.173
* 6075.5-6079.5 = 5.566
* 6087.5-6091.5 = 5.507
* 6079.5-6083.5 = 5.436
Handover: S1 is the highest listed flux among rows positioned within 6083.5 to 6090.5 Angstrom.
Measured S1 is 6.649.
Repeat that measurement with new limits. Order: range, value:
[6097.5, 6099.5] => 5.909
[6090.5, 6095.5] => 6.584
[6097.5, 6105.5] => 6.444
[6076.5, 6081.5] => 6.992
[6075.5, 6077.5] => 6.545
